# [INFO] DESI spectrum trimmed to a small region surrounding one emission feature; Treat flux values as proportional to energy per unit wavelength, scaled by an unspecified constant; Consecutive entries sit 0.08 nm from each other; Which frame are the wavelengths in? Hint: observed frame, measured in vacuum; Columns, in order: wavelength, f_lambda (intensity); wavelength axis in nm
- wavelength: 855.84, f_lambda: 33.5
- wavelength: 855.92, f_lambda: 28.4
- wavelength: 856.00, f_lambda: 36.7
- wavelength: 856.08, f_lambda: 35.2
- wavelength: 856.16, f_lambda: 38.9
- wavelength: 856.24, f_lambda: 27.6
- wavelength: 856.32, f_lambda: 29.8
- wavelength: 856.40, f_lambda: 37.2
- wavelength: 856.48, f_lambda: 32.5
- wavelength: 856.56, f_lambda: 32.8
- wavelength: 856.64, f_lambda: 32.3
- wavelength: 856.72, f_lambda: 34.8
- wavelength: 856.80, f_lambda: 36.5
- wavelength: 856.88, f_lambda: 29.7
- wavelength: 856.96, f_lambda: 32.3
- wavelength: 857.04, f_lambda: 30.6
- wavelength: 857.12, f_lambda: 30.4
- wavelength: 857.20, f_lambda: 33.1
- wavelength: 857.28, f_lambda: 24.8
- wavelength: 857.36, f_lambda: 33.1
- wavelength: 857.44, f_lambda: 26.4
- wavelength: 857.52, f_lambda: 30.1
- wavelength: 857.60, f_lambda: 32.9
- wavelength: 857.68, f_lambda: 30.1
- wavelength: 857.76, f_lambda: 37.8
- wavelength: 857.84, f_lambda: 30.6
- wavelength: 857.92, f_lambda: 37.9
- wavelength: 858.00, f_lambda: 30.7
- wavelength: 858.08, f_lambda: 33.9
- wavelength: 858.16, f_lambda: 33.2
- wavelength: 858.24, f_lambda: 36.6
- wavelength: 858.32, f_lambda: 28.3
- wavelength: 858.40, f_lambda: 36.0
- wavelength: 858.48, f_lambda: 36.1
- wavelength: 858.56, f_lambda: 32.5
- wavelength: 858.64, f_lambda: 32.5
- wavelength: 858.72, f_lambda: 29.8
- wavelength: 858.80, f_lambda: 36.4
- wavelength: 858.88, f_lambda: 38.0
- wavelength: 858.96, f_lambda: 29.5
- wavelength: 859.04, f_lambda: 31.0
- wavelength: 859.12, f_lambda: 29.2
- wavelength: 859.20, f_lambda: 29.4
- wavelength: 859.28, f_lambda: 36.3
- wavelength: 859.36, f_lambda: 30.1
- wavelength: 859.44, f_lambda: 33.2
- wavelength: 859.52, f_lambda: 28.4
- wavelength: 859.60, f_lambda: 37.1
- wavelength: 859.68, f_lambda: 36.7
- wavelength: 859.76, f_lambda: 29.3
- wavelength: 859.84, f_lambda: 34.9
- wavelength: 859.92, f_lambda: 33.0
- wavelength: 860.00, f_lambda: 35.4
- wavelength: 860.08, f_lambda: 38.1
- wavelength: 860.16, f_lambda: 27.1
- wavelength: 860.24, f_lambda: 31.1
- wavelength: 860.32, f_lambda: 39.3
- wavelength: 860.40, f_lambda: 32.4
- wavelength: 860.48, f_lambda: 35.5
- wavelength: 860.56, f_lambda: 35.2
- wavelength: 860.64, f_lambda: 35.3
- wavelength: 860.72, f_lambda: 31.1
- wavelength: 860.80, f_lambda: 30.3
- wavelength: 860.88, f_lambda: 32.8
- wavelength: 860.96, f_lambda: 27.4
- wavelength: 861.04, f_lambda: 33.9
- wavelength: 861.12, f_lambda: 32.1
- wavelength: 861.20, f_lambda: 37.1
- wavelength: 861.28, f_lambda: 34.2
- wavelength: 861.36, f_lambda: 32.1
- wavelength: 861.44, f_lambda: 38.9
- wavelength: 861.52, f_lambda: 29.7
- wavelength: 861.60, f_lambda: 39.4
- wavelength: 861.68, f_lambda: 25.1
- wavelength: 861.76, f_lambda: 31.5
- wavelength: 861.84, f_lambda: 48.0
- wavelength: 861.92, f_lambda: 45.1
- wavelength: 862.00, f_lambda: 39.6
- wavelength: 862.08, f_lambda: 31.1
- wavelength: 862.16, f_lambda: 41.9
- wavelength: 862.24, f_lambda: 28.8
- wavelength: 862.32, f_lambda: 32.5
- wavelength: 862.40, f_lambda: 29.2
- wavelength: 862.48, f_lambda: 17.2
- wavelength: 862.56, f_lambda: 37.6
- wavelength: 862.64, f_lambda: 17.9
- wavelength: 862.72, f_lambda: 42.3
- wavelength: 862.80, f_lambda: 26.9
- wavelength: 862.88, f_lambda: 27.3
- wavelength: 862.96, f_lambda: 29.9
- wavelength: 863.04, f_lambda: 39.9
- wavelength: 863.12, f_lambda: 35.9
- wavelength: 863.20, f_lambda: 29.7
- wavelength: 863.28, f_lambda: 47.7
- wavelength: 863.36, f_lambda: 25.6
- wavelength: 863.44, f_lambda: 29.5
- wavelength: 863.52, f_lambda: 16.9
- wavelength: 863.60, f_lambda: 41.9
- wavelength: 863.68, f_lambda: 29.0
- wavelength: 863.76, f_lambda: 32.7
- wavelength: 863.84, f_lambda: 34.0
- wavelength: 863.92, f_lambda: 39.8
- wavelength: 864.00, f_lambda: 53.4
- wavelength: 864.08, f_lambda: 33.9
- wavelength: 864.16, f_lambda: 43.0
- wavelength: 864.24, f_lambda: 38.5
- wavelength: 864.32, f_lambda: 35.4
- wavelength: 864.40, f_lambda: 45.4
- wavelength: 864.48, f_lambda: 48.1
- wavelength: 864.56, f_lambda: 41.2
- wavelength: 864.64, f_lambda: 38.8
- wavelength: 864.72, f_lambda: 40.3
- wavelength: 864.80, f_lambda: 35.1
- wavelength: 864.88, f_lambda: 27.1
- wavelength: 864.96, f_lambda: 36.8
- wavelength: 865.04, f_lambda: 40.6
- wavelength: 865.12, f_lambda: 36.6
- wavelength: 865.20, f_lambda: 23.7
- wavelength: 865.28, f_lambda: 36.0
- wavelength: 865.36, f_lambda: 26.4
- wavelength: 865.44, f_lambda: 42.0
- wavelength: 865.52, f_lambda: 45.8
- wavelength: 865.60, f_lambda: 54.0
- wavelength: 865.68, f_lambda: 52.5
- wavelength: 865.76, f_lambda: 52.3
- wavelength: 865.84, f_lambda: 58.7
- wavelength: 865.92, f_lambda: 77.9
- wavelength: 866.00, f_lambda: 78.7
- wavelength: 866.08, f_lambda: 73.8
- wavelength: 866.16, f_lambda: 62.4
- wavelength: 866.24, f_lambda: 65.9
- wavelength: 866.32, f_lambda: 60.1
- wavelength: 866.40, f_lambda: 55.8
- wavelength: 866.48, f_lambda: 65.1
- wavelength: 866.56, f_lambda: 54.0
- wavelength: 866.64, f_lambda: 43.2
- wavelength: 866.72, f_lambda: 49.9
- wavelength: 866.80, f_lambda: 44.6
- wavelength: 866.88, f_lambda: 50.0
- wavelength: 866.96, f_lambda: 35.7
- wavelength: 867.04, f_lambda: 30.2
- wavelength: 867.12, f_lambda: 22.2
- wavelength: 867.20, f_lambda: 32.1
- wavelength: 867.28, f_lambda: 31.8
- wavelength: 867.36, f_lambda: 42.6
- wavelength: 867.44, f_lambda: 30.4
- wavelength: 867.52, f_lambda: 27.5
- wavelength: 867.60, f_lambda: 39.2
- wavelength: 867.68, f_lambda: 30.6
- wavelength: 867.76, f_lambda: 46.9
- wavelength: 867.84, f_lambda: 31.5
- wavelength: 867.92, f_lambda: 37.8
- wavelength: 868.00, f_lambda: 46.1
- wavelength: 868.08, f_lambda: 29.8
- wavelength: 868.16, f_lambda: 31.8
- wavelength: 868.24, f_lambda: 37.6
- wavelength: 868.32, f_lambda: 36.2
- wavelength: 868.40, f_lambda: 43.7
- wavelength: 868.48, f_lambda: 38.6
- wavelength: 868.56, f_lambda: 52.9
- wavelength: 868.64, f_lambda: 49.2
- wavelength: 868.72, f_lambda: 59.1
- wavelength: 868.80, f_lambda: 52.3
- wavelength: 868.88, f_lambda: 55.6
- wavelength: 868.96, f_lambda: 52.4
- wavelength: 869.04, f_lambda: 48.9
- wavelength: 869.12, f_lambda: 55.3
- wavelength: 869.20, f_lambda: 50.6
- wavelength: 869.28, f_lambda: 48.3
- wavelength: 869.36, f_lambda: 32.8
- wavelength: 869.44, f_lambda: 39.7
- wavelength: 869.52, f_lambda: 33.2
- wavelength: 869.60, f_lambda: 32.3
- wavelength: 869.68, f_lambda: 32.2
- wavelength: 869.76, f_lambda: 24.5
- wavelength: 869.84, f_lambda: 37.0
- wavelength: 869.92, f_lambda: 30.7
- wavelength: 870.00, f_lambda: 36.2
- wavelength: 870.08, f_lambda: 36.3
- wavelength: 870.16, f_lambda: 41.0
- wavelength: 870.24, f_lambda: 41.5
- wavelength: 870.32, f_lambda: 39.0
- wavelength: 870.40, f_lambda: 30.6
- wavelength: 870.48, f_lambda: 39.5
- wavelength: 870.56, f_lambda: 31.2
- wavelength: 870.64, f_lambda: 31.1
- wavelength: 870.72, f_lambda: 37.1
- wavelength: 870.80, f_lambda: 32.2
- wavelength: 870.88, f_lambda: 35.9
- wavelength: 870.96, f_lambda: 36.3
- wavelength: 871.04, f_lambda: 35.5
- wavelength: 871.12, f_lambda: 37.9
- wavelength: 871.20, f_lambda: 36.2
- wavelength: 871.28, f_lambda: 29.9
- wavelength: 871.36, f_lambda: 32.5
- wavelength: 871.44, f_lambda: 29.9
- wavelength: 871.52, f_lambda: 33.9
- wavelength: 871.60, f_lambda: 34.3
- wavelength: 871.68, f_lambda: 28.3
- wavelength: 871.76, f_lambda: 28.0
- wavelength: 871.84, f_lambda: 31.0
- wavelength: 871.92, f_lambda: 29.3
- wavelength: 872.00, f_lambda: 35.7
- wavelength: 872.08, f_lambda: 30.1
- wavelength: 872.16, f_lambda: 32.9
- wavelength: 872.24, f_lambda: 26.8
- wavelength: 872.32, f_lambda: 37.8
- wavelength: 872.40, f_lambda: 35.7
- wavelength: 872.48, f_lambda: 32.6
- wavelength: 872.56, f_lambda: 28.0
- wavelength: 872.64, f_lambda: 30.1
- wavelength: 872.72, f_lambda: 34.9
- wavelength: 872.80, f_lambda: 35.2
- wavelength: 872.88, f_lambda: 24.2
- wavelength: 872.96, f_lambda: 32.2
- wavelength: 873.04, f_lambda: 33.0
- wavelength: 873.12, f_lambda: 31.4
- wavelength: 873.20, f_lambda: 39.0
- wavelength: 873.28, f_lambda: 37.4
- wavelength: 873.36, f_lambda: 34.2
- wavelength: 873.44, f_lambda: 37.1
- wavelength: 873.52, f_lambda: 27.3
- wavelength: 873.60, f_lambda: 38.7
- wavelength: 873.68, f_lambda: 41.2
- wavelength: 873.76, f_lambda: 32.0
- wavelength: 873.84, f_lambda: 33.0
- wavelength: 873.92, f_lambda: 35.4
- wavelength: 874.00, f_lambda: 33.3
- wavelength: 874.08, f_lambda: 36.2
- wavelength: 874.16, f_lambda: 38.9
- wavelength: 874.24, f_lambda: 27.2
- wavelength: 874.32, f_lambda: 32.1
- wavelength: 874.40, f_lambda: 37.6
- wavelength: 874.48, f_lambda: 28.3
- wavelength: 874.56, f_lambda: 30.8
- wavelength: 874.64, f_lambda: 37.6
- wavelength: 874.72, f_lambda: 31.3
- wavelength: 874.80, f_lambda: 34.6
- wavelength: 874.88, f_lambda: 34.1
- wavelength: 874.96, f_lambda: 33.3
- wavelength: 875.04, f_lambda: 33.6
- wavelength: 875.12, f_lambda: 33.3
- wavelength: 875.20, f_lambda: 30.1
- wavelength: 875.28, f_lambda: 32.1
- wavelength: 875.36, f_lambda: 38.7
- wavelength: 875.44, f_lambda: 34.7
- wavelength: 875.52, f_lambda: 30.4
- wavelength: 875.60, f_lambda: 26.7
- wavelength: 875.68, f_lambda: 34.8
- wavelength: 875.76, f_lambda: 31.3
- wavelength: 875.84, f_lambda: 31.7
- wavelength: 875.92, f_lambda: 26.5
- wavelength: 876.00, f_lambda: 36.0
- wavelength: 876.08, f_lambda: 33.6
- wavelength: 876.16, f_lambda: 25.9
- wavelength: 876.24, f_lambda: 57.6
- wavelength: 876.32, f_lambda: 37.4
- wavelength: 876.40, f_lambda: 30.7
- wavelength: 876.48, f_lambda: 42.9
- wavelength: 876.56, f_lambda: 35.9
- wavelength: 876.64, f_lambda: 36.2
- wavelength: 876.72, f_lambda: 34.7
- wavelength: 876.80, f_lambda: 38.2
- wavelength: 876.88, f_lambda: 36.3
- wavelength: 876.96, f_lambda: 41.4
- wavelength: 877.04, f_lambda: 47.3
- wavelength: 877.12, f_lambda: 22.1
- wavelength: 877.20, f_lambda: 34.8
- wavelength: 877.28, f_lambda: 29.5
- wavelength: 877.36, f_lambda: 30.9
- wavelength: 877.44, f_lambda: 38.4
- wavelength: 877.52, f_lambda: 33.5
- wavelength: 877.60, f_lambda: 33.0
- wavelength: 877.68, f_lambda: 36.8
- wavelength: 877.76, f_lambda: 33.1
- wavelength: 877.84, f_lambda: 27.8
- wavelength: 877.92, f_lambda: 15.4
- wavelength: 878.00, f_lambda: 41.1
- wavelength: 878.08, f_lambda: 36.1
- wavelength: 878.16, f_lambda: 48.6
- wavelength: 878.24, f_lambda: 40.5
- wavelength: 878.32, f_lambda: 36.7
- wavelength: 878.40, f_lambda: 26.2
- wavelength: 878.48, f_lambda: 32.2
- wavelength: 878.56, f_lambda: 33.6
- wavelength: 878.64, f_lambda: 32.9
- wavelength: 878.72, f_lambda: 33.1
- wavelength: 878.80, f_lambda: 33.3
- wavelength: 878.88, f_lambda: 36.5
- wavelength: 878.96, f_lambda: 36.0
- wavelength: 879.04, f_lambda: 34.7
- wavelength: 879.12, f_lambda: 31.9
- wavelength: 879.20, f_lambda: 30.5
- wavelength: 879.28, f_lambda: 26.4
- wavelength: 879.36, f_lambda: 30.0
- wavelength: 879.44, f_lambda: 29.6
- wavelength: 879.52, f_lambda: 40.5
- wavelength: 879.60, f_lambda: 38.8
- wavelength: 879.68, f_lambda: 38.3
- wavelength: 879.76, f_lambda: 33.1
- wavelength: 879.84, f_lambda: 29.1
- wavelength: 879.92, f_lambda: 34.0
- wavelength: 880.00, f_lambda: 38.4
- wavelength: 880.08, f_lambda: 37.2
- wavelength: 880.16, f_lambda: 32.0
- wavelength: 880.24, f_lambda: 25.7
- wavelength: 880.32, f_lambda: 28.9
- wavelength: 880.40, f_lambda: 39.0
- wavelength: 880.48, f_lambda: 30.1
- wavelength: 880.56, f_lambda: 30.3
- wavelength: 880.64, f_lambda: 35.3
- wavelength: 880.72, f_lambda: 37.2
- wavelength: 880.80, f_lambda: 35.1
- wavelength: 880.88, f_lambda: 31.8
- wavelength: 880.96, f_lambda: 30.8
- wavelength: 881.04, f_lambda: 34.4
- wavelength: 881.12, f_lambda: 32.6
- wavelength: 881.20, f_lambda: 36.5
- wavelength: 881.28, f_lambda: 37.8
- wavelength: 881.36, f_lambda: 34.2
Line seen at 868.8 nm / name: [N II]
